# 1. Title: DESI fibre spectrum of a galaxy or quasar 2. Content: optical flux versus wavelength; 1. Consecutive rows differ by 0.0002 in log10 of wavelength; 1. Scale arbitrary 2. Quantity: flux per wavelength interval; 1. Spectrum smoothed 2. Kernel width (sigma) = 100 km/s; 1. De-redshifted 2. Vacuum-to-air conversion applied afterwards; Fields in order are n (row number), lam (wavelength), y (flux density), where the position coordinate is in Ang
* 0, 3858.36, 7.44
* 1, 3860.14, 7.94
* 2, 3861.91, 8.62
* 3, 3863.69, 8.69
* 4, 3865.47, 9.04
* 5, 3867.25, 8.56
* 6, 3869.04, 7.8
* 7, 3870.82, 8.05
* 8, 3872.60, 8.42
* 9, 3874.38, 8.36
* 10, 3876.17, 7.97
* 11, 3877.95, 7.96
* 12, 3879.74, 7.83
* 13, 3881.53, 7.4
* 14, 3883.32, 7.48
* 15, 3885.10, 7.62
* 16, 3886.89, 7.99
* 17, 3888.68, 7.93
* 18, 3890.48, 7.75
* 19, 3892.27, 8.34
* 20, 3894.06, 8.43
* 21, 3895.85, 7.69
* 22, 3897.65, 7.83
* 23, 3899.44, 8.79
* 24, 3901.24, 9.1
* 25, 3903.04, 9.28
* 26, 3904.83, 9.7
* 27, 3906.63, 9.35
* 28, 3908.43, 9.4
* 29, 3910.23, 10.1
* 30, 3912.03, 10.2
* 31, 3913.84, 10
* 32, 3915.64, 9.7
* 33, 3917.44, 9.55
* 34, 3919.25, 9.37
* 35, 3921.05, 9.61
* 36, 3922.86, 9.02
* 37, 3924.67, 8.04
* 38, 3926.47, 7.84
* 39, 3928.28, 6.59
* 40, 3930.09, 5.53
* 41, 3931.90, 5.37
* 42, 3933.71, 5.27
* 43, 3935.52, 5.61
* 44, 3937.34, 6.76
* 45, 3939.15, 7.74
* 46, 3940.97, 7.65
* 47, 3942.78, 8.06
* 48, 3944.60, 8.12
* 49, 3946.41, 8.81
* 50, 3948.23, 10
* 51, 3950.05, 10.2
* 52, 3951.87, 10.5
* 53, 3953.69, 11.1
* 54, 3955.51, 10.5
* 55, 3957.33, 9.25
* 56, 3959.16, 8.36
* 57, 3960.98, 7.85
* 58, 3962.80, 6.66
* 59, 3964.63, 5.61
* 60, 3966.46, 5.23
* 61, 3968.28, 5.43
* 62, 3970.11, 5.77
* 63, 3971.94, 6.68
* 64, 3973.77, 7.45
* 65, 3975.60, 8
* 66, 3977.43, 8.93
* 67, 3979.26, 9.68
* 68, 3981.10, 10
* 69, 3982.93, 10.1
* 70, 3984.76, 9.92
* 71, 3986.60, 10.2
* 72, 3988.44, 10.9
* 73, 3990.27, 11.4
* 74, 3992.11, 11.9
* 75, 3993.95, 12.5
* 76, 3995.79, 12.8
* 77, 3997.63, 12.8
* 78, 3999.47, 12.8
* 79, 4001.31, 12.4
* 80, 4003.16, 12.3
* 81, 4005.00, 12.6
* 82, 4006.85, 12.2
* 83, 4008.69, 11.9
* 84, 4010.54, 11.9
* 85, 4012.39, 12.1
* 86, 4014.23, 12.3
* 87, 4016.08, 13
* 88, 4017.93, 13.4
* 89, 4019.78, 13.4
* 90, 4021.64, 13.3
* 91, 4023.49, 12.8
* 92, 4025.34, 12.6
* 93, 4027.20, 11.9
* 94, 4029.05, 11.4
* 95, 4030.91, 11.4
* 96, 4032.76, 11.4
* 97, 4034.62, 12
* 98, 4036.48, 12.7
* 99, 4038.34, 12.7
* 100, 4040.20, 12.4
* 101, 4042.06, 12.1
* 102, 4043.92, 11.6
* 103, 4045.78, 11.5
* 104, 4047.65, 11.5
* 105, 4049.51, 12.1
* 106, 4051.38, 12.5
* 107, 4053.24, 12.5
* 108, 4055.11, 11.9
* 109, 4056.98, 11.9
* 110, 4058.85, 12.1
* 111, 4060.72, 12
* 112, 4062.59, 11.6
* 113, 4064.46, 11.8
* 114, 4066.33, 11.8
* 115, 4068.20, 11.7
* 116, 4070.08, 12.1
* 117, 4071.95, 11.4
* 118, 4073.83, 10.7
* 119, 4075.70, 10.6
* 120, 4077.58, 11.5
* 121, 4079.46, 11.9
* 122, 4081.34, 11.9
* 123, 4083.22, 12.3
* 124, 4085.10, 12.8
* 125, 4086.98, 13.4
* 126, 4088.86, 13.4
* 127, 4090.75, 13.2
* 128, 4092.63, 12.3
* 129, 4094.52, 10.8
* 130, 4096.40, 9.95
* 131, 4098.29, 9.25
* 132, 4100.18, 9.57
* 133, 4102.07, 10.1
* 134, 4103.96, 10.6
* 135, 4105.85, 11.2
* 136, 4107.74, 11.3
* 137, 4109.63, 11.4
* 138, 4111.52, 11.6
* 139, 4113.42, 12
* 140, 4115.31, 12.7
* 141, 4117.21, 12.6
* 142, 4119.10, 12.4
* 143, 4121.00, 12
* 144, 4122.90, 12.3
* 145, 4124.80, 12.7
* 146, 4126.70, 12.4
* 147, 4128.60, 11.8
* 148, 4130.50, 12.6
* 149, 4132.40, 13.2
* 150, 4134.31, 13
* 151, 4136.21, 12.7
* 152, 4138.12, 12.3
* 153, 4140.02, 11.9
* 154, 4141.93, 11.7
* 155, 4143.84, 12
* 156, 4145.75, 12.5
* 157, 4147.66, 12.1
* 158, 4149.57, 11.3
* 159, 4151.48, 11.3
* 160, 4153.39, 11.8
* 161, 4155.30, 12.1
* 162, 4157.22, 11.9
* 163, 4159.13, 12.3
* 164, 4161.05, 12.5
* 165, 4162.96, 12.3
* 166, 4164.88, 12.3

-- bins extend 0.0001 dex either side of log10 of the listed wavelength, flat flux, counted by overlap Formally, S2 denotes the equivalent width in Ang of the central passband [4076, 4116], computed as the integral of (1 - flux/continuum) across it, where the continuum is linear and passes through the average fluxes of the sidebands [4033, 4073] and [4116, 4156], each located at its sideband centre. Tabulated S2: 1.82 Ang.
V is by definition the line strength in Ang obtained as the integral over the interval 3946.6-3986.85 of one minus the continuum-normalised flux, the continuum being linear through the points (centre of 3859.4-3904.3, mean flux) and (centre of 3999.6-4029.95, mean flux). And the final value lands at 8.9 Ang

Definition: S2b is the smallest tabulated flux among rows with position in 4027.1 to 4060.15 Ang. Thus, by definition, 11.4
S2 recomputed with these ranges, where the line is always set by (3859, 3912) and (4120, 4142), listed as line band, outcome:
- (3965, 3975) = 3.7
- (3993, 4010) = -3.6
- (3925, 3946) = 5.4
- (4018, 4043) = -3.7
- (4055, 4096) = -1.5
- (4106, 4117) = 0.3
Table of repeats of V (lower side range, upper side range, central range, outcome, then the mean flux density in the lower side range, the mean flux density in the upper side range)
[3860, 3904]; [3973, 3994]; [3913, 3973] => 8.6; 8.2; 10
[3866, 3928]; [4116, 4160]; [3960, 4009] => 1.0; 8.59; 12.2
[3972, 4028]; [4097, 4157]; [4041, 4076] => -0.4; 11.5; 11.8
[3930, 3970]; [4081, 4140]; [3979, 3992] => -2.7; 7.72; 11.9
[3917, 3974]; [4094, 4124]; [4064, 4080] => -1.6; 7.79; 11.3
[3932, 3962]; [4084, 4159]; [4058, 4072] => -1.4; 8.4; 11.9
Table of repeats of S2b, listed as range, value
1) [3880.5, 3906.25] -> 7.4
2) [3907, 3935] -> 5.27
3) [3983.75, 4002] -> 9.92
